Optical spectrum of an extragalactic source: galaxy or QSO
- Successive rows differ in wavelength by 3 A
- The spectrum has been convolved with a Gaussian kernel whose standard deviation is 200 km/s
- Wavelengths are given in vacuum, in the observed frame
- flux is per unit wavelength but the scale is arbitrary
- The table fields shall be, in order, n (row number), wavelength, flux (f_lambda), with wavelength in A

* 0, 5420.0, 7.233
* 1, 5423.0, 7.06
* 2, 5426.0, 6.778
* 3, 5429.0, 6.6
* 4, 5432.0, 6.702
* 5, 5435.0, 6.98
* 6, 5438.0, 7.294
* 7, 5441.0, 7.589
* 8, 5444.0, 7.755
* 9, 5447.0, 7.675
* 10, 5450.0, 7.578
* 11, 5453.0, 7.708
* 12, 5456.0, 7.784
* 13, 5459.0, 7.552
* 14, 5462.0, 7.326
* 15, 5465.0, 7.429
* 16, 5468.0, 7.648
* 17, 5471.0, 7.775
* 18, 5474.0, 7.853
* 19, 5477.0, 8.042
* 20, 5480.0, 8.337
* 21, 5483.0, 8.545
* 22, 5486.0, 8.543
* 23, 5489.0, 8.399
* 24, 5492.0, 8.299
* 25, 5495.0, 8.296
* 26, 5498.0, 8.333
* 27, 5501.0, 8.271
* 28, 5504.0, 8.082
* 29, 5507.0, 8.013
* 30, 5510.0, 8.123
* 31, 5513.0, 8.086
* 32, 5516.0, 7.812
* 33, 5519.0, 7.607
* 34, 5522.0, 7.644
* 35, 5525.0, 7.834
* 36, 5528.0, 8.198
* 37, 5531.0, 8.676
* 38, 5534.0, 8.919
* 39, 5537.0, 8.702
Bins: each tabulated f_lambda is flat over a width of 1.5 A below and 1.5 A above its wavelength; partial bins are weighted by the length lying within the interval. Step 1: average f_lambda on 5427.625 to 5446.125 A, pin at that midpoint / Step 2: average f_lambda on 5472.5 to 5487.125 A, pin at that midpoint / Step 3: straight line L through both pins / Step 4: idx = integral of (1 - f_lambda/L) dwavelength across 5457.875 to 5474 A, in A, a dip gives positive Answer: 0.7 A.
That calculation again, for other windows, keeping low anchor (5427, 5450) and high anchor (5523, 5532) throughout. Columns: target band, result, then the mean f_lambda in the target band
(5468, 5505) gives -2.2 A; 8.21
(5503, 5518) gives 0.0 A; 8.01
